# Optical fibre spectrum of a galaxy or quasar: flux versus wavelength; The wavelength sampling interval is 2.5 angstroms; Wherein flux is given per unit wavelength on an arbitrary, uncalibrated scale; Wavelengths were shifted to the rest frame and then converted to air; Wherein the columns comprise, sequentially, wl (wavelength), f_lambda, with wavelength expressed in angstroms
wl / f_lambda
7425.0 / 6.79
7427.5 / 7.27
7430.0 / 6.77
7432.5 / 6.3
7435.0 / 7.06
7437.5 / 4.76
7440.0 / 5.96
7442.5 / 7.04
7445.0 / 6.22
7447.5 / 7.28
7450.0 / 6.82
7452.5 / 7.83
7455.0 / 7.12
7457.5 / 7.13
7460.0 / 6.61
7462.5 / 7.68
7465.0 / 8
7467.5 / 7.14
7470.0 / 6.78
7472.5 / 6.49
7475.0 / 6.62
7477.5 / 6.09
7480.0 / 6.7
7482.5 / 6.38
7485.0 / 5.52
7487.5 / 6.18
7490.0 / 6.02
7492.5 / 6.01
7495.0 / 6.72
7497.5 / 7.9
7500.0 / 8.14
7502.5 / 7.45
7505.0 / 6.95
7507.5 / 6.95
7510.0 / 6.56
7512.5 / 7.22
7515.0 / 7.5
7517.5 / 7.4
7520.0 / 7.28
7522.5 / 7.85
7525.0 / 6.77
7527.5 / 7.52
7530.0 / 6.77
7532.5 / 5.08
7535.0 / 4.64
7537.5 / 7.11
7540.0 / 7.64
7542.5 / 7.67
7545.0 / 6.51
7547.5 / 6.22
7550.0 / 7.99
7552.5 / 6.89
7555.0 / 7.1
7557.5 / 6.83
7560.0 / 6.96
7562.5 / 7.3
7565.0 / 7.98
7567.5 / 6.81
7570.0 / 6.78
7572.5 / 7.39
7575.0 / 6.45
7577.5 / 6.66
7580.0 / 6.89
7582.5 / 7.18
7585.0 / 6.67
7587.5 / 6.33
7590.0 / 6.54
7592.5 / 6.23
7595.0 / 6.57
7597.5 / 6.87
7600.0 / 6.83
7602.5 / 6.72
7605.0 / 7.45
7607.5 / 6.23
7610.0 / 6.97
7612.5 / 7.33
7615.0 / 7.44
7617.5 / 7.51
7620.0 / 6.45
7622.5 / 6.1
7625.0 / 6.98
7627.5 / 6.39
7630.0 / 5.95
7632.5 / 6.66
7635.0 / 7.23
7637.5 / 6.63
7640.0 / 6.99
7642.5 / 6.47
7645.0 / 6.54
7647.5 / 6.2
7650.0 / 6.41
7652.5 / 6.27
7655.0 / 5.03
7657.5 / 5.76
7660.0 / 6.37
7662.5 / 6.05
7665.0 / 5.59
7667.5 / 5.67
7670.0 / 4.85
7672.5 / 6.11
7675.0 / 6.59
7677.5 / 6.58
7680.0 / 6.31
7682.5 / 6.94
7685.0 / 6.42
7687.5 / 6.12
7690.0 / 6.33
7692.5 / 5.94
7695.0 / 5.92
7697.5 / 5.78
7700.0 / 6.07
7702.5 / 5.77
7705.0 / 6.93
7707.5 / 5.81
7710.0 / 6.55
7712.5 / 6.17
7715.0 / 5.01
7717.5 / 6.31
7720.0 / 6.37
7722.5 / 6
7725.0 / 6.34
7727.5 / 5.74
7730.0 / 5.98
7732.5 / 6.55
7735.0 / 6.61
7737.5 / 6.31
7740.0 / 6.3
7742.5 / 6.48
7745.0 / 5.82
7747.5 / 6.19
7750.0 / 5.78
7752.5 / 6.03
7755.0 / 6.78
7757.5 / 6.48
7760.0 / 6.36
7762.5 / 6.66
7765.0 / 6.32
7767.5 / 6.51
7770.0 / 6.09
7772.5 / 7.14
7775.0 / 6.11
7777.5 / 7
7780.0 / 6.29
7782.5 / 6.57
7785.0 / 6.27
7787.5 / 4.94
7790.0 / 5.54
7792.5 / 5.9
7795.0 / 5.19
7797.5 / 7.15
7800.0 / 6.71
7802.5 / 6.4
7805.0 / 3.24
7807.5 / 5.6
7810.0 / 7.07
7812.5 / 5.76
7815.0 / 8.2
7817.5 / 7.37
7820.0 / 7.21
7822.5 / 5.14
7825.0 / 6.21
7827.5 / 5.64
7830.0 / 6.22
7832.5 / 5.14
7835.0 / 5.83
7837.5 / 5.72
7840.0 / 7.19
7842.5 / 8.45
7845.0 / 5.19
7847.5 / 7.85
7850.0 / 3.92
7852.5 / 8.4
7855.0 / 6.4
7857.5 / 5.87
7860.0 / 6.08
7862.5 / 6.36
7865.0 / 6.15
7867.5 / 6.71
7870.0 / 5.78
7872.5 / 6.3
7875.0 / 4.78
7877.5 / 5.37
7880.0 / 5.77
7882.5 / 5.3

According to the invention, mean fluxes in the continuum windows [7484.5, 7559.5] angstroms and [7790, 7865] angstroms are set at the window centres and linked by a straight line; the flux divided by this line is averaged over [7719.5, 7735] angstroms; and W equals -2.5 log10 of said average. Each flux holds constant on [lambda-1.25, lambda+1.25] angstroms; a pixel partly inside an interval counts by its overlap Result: 0.05 mag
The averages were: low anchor 6.89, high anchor 6.24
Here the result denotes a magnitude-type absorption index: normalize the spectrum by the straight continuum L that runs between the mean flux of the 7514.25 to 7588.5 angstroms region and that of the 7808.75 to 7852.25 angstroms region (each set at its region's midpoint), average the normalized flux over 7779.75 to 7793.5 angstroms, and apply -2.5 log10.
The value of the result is 0.11 mag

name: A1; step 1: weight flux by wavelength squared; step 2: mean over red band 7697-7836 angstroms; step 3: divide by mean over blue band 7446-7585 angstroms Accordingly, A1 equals 0.95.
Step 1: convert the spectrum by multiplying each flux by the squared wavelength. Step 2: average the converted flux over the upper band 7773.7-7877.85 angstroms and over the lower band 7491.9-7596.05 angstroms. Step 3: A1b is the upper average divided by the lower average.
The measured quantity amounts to 0.96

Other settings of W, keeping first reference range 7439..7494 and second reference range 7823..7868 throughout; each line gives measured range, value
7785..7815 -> 0.08 mag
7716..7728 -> 0.05 mag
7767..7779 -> -0.04 mag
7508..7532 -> -0.08 mag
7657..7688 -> 0.06 mag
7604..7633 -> -0.04 mag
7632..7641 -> -0.06 mag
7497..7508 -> -0.12 mag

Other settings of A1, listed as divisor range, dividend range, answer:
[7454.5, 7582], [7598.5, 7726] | 0.95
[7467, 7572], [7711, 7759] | 0.95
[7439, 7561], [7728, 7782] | 0.99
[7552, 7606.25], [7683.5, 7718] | 0.91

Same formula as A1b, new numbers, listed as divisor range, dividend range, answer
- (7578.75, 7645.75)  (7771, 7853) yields 0.97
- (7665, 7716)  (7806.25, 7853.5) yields 1.09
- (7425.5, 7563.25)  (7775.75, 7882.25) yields 0.98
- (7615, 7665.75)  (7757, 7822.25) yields 1.02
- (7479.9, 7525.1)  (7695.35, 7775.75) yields 0.96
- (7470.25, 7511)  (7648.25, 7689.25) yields 0.95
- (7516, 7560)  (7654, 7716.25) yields 0.91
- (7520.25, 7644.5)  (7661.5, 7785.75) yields 0.95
